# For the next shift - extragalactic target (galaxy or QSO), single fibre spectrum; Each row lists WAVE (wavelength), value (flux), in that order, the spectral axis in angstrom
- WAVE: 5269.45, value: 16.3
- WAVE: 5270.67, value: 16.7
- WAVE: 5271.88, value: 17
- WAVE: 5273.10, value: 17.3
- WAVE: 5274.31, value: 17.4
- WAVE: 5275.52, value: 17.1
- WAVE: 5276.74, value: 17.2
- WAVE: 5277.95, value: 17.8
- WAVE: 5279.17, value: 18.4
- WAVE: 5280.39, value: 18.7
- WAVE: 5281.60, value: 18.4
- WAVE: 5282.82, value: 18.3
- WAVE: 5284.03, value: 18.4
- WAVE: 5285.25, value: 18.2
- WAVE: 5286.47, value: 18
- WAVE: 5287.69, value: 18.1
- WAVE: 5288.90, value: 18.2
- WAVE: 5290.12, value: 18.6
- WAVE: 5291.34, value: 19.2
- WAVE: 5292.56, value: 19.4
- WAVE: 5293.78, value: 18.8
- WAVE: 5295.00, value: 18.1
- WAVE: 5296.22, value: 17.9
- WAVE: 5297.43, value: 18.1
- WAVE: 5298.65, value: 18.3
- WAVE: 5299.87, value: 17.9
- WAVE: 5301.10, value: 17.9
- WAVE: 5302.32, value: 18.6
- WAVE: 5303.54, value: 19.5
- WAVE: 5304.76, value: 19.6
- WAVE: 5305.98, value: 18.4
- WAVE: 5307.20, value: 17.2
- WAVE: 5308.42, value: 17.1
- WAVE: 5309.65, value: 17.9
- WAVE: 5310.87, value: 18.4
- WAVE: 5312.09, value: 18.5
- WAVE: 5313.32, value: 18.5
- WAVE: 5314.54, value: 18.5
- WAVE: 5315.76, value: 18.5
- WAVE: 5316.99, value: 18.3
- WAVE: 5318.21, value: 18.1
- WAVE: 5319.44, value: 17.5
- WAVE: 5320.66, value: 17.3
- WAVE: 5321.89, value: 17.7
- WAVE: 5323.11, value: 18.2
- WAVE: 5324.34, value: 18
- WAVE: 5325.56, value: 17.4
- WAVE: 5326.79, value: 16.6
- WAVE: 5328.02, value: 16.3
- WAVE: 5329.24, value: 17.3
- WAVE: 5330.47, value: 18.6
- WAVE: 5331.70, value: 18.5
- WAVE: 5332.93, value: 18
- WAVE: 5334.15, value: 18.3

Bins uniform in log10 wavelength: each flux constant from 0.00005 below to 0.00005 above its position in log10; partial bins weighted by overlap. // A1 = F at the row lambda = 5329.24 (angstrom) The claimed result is 17.3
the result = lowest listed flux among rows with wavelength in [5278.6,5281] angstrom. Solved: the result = 18.4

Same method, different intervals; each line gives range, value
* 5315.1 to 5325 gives 17.3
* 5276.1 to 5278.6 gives 17.2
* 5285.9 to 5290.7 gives 18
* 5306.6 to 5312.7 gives 17.1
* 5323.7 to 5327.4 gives 16.6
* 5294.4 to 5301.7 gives 17.9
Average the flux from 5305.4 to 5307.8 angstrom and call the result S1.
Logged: 17.8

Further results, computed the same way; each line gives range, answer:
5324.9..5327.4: 17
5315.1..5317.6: 18.4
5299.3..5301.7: 17.8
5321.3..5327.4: 17.6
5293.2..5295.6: 18.4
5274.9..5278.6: 17.4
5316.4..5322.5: 17.8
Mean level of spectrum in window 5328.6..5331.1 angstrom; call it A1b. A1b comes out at 17.9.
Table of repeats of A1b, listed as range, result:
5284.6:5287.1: 18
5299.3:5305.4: 18.7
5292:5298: 18.5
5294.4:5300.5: 18.1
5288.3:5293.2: 18.8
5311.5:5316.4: 18.5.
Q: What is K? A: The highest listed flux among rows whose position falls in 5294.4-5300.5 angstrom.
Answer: 18.3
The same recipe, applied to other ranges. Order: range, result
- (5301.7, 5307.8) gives 19.6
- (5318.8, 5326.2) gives 18.2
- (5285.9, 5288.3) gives 18.1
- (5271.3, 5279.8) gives 18.4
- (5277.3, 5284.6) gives 18.7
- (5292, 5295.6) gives 19.4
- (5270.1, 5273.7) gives 17.3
